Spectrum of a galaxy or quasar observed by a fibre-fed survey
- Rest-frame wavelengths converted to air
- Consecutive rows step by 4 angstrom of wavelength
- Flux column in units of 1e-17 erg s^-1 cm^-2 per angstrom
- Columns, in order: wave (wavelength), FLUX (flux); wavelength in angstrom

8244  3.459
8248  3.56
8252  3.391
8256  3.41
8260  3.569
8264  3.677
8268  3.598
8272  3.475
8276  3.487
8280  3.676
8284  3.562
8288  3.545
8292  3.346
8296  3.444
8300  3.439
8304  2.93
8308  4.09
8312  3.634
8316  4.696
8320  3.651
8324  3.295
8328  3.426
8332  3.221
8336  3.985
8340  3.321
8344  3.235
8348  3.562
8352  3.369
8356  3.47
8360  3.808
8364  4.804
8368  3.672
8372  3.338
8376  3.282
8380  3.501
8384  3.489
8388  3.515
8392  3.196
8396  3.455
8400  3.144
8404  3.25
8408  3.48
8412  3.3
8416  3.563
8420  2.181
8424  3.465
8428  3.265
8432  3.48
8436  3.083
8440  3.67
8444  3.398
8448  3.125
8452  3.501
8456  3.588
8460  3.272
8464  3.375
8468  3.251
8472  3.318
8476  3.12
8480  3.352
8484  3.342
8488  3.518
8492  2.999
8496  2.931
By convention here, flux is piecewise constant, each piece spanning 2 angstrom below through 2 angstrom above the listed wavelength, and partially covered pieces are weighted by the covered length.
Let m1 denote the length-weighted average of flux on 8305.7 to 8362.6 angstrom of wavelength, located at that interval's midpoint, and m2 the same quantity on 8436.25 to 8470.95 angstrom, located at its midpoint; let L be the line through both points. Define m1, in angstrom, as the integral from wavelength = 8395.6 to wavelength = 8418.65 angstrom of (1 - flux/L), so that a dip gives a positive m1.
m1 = 1.01 angstrom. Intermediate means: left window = 3.63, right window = 3.38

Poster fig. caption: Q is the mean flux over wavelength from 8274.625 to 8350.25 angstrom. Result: 3.55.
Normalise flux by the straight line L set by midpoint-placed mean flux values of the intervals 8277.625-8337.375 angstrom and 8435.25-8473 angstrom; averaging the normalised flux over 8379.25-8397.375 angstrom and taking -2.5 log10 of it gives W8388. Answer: 0.01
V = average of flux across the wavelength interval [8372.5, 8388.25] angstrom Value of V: 3.43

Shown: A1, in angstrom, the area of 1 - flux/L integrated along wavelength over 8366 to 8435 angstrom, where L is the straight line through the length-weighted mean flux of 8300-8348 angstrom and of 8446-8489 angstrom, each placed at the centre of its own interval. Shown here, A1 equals 2.6 angstrom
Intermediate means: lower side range 3.58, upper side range 3.34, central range 3.32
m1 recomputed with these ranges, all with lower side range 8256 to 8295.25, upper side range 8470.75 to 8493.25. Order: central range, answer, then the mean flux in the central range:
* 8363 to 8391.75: -1.5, 3.59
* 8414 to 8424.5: 1.1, 3.01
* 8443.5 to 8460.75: -0.3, 3.38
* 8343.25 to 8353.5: 0.1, 3.41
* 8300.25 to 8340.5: -1.7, 3.63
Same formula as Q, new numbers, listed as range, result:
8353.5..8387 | 3.66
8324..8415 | 3.49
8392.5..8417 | 3.35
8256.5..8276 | 3.56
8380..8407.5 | 3.36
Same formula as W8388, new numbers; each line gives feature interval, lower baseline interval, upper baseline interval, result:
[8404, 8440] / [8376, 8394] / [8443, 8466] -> 0.05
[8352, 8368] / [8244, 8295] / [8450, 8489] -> -0.13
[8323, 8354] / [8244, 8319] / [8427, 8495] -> 0.02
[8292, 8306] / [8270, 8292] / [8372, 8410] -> 0.07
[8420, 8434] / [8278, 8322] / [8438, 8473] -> 0.07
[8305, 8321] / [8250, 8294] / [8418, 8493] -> -0.15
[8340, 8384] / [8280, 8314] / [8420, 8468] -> -0.05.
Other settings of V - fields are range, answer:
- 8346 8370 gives 3.78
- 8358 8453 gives 3.41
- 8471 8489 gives 3.32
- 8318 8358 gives 3.45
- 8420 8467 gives 3.33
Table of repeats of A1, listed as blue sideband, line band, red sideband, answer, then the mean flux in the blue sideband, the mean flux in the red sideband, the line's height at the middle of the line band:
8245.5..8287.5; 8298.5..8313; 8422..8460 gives -0.1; 3.54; 3.39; 3.51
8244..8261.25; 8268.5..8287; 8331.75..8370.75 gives -0.2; 3.48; 3.66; 3.52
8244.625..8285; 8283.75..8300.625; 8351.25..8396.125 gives 0.4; 3.54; 3.59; 3.55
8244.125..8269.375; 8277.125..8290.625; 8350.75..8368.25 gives 0.1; 3.53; 3.86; 3.61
